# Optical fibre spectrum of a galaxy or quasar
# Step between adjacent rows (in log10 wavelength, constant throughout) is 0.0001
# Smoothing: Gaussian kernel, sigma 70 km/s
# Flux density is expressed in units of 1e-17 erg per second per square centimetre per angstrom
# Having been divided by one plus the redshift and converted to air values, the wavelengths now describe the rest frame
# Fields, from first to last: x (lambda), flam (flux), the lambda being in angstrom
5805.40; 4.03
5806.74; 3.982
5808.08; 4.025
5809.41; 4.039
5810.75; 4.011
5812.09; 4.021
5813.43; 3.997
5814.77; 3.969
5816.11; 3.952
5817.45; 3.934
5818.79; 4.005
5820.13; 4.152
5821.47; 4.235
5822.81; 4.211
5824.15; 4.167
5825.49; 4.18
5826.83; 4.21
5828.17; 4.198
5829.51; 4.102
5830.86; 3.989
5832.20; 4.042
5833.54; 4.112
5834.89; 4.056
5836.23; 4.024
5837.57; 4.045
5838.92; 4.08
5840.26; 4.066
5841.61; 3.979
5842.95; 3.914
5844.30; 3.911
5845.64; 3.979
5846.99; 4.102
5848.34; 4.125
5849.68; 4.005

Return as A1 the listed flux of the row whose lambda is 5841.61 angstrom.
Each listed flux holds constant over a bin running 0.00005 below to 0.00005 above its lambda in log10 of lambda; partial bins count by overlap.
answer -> 3.979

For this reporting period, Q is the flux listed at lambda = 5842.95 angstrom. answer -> 3.914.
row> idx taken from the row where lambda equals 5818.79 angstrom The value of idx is 4.005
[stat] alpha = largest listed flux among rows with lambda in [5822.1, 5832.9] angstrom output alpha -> 4.211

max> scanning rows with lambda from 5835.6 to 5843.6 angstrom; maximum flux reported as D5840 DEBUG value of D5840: 4.08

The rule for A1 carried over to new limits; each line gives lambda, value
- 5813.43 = 3.997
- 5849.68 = 4.005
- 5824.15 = 4.167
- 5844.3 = 3.911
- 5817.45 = 3.934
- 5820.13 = 4.152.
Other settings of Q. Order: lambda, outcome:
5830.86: 3.989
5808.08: 4.025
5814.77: 3.969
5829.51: 4.102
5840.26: 4.066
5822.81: 4.211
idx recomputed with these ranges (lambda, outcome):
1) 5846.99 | 4.102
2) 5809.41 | 4.039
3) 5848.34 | 4.125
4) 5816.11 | 3.952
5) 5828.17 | 4.198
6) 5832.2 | 4.042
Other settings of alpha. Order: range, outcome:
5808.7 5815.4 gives 4.039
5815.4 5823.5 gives 4.235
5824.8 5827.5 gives 4.21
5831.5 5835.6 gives 4.112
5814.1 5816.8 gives 3.969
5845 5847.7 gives 4.102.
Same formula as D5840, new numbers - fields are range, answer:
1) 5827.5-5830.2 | 4.198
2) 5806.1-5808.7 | 4.025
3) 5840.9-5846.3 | 3.979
